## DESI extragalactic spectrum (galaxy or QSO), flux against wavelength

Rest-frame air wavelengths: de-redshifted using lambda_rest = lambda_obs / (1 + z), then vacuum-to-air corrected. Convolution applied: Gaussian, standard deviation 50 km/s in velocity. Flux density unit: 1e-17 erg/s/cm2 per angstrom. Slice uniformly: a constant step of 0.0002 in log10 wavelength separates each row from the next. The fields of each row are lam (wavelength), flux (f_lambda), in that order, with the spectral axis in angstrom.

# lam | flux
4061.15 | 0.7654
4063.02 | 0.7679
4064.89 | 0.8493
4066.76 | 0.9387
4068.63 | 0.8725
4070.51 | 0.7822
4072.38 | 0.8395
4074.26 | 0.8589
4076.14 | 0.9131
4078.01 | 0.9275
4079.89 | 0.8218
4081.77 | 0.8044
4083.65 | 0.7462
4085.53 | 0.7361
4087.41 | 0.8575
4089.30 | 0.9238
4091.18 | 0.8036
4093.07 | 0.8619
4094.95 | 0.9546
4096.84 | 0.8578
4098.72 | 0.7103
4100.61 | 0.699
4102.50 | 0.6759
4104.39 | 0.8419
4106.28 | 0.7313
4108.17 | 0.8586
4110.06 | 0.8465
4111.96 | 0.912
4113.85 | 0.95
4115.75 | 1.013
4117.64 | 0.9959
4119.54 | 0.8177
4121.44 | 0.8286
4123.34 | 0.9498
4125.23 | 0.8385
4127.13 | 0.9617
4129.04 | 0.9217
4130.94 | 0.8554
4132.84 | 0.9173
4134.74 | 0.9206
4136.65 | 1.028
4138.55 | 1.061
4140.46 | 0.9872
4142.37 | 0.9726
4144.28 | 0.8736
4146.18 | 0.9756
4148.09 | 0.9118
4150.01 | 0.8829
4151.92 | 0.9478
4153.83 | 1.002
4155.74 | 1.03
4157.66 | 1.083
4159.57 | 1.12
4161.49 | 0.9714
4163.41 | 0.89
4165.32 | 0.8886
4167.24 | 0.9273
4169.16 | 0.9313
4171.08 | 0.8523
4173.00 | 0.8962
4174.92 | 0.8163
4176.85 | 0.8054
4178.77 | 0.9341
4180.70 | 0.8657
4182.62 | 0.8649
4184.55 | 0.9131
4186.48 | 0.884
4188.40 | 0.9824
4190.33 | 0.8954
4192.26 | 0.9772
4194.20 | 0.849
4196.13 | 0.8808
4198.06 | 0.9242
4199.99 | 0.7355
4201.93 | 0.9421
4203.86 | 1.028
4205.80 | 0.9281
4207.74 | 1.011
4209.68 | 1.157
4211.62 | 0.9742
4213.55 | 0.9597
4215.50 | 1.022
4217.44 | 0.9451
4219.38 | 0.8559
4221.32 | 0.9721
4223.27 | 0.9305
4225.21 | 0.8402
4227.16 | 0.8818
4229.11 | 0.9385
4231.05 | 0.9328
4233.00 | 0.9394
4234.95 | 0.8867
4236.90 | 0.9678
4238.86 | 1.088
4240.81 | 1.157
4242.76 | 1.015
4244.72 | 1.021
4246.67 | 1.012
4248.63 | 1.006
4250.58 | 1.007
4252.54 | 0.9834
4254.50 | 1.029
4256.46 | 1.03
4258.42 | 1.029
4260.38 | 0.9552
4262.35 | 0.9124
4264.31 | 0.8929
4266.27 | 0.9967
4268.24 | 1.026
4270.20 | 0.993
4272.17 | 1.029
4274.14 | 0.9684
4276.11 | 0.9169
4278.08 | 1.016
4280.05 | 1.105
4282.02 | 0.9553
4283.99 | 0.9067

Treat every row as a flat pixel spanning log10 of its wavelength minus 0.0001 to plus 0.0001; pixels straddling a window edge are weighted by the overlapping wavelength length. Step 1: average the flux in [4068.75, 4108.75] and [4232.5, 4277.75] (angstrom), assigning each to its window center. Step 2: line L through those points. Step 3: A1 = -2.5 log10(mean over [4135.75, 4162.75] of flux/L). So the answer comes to -0.12 mag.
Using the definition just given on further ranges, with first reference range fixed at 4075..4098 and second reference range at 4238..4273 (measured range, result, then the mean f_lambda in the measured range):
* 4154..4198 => 0.01 mag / 0.922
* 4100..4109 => 0.14 mag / 0.762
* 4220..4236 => 0.08 mag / 0.914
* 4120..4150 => -0.04 mag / 0.93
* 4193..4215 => 0.02 mag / 0.946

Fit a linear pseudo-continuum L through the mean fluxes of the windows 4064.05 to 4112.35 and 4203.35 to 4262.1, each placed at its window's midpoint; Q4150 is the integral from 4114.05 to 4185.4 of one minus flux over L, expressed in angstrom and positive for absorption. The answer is -2.9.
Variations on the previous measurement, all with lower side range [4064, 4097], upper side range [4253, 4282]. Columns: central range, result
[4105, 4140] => -1.11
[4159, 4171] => -0.35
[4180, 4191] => 0.34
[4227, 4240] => 0.15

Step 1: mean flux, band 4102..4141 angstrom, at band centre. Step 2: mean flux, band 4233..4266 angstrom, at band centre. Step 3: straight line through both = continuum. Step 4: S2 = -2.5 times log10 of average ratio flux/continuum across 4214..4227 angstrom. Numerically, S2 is 0.06 mag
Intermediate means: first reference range 0.902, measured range 0.926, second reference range 0.998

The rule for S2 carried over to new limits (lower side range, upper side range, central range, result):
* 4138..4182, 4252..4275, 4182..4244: 0.02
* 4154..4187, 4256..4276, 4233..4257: -0.05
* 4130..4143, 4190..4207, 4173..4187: 0.07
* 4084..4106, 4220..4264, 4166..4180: 0.02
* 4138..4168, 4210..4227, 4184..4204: 0.06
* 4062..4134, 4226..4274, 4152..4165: -0.11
